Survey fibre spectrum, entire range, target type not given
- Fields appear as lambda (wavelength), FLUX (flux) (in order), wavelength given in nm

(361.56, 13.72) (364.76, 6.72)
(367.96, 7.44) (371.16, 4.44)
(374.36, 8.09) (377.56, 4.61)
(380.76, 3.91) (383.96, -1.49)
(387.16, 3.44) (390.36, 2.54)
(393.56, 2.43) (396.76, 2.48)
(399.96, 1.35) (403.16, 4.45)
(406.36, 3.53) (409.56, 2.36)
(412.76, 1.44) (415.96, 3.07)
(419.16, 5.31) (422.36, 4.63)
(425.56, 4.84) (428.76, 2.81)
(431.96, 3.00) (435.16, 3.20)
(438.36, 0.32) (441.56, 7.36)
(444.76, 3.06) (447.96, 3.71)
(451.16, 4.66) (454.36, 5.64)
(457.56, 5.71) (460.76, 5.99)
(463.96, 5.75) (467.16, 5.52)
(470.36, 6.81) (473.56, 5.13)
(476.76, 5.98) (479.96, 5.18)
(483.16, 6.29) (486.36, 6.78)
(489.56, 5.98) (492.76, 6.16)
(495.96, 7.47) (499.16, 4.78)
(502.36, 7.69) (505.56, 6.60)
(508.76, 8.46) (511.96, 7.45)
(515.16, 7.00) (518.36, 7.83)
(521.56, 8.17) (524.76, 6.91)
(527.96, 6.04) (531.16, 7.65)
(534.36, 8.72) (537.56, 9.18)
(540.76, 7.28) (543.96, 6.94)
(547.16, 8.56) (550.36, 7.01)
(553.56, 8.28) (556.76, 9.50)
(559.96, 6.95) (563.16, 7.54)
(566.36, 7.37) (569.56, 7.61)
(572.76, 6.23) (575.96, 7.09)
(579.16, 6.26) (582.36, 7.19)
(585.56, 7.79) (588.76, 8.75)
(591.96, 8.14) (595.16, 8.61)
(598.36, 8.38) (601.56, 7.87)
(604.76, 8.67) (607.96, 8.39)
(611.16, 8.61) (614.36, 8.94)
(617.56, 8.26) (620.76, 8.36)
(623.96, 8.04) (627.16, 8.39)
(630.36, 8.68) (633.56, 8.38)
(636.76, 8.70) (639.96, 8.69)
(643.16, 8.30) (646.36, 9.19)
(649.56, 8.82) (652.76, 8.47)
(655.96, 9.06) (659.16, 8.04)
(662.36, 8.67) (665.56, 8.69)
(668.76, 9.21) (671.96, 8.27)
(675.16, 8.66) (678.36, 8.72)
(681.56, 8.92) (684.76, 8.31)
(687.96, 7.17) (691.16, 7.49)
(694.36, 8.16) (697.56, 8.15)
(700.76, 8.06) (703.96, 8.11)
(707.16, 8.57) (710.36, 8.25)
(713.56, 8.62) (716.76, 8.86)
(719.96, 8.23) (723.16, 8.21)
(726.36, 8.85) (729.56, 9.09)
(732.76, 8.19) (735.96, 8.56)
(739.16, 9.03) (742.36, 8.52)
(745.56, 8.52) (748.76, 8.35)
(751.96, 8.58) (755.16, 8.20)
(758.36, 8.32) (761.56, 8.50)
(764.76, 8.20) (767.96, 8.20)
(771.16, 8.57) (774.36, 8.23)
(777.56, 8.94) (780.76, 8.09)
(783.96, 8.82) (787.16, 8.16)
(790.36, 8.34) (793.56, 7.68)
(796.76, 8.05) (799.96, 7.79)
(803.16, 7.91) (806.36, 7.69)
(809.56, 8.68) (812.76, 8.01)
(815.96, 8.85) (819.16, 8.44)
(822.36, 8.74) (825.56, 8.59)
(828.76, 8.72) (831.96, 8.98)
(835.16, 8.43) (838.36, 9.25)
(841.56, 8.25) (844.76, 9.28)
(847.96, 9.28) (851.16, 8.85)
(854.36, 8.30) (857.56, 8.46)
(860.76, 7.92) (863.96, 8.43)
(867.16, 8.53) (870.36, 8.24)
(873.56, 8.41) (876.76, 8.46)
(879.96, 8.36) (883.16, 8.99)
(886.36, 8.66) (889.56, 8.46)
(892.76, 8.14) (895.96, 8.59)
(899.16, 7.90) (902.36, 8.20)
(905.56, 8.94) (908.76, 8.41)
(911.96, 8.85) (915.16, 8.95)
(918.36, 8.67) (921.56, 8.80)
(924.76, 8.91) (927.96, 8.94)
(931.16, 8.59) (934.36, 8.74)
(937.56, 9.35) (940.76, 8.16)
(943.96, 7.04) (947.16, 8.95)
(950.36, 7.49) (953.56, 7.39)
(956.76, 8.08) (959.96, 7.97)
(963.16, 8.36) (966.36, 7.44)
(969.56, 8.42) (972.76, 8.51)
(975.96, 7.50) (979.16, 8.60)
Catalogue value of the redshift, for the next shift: 0.116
